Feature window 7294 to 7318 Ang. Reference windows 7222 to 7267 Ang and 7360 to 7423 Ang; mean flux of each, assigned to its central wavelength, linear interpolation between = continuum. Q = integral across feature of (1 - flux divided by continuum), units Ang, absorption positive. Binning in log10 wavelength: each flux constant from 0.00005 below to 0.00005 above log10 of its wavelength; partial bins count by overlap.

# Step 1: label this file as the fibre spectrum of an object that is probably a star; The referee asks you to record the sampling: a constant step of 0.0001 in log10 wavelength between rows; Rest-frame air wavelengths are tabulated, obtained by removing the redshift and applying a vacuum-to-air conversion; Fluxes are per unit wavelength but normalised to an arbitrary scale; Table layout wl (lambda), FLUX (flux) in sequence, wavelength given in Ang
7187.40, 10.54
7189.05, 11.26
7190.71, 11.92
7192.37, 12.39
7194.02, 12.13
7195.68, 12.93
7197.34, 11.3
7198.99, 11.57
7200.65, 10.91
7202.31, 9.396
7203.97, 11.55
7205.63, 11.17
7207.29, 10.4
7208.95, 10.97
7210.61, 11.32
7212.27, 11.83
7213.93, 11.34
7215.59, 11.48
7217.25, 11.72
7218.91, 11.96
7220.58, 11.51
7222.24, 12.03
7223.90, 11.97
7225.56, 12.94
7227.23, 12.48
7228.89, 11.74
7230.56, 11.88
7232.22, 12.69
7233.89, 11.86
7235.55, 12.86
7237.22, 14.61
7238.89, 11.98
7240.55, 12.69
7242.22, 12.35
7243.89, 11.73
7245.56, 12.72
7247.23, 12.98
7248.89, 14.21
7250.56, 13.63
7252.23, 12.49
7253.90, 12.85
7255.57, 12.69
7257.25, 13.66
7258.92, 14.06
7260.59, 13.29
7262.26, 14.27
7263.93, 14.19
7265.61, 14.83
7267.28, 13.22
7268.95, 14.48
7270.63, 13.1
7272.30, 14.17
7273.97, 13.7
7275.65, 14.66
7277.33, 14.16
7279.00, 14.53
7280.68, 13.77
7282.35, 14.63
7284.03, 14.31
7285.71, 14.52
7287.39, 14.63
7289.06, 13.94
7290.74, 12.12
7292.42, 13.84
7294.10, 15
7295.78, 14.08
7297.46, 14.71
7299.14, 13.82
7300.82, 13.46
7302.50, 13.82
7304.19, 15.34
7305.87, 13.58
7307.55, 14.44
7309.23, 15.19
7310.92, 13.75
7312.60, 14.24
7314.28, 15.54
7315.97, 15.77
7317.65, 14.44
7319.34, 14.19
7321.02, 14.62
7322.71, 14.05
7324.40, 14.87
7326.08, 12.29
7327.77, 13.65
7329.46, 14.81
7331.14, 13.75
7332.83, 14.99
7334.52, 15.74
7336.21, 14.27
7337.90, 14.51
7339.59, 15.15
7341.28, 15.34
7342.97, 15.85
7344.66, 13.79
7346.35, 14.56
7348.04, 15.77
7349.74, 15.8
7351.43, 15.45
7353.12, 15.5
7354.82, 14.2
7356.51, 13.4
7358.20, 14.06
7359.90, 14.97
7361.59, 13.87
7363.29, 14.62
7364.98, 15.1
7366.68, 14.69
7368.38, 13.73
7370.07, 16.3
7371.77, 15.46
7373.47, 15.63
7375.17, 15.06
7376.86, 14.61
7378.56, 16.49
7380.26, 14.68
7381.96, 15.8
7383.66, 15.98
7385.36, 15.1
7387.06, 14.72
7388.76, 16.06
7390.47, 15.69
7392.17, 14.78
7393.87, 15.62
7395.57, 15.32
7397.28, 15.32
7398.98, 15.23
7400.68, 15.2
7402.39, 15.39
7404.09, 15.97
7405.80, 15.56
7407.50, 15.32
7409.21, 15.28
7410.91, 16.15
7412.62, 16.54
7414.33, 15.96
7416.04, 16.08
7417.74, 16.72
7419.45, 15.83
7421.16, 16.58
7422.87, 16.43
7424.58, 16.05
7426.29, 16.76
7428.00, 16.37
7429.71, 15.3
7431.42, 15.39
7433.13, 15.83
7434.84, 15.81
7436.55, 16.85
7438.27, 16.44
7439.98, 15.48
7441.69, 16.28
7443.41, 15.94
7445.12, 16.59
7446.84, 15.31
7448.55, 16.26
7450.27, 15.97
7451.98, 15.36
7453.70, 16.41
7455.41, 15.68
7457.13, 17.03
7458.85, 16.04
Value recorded -0.8 Ang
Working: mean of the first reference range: 13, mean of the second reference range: 15.5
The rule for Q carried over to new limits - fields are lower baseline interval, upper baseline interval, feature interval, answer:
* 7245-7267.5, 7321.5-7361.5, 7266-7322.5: -0.9 Ang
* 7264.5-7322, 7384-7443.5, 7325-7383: 0.8 Ang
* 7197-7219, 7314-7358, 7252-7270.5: -1.5 Ang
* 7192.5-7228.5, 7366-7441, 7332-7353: -1.1 Ang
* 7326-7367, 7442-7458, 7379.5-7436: -0.8 Ang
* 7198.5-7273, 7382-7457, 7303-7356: -1.8 Ang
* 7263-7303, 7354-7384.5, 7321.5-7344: 0.0 Ang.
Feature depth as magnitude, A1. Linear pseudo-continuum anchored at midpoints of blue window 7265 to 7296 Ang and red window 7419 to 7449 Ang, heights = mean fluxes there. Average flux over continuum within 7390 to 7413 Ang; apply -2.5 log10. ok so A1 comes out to 0.01 mag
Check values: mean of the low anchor 14.1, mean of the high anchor 16.1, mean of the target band 15.5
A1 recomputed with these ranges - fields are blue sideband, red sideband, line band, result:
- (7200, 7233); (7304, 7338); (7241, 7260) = -0.044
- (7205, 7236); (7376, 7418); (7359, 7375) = 0.000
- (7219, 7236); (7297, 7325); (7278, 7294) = -0.025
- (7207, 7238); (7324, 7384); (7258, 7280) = -0.084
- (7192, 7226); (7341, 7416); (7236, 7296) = -0.072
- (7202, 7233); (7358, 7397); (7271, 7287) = -0.100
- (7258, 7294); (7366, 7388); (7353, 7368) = 0.048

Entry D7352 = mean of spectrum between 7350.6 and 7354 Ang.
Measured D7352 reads 15.4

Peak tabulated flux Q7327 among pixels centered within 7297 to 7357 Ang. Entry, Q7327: 15.85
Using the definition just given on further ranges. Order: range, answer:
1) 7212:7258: 14.61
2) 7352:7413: 16.54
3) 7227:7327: 15.77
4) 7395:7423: 16.72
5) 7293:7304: 15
